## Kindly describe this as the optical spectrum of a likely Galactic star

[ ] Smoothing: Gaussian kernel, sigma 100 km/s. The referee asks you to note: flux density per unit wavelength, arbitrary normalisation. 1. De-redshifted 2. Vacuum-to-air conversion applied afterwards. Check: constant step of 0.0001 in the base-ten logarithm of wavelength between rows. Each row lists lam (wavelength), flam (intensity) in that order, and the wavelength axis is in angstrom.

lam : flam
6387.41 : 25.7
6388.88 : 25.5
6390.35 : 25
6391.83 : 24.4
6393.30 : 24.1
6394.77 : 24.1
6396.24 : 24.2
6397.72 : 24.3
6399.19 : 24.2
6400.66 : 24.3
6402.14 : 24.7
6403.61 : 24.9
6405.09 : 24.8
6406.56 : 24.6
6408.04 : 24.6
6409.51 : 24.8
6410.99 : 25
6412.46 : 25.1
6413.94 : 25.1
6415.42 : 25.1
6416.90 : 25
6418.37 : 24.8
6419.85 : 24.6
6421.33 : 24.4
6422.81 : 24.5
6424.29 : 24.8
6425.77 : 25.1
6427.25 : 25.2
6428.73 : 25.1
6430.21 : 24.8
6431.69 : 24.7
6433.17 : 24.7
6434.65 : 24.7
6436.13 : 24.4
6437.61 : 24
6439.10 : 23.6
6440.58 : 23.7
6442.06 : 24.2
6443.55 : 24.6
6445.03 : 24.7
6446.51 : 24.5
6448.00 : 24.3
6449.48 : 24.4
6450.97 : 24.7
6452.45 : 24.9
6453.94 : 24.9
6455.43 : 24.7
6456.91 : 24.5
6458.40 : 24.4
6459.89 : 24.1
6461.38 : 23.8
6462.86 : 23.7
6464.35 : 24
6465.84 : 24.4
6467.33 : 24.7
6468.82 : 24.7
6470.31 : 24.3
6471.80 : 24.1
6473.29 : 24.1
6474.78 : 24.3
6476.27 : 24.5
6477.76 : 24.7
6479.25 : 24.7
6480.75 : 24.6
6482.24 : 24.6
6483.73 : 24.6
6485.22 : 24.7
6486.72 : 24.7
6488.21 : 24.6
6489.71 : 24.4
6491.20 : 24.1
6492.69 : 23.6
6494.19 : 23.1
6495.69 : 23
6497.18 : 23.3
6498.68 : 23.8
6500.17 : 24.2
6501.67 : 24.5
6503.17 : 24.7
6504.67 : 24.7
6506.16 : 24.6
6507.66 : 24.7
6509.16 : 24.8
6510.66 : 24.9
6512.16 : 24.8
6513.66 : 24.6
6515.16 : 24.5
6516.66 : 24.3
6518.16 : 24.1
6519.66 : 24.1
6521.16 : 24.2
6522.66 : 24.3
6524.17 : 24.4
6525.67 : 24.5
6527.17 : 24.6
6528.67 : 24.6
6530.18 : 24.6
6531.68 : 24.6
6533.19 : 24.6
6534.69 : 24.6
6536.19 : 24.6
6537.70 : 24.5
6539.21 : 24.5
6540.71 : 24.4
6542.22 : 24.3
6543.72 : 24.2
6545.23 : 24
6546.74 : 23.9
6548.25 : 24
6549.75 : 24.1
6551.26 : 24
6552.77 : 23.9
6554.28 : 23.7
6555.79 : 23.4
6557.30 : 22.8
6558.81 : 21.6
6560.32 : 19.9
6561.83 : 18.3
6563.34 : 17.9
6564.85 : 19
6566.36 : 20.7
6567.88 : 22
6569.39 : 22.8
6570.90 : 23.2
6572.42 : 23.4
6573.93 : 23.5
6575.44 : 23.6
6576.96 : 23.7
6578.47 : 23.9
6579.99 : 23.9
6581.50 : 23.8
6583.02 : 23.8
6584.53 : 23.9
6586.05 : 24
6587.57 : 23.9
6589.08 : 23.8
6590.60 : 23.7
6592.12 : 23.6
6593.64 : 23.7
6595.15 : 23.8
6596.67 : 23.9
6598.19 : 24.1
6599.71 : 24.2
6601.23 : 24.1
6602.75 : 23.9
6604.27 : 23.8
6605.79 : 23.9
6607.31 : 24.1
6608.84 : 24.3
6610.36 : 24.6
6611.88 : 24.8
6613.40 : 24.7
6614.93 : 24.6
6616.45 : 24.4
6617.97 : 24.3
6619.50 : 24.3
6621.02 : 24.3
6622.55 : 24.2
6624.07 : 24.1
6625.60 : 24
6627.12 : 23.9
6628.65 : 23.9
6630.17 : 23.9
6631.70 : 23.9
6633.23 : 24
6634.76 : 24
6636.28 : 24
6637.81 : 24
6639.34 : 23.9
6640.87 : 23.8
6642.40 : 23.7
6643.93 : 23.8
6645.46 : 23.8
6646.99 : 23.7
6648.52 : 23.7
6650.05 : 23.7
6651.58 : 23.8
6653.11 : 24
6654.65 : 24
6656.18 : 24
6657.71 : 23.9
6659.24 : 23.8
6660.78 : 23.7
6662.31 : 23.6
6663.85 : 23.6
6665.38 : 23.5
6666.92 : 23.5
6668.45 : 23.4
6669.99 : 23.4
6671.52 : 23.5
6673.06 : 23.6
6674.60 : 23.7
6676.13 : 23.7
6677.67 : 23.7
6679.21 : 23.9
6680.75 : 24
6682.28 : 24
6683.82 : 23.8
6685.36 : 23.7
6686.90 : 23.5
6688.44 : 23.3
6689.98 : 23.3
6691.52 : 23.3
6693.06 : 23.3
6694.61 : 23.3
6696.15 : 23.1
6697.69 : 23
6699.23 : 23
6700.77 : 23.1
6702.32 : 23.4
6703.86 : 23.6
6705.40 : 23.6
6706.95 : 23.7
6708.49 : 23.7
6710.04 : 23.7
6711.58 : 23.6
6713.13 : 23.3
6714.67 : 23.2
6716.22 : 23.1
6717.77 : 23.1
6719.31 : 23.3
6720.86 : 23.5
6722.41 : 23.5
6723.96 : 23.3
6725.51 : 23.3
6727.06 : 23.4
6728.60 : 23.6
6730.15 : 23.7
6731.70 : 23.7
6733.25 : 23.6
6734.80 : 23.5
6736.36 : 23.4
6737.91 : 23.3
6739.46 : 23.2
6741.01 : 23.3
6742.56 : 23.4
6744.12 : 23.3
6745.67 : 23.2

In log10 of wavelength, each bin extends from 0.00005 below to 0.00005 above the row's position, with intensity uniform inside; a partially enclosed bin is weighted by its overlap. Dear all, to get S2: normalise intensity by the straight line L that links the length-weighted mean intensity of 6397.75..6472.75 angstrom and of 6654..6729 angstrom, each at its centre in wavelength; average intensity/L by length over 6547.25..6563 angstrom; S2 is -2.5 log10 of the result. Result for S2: 0.07 mag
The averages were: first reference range 24.6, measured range 22.5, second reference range 23.5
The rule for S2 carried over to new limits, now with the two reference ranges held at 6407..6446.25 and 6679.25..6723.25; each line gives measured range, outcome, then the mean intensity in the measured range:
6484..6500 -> 0.018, 24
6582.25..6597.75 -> 0.005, 23.8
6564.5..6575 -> 0.083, 22.3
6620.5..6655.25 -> -0.009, 23.9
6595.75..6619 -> -0.017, 24.2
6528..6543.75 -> -0.015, 24.5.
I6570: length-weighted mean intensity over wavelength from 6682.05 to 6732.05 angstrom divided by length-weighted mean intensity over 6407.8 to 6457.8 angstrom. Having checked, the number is 0.95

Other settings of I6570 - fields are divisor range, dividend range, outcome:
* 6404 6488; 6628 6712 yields 0.96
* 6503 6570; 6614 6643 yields 1.02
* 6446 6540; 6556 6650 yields 0.96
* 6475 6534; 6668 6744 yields 0.96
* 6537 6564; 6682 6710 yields 1.02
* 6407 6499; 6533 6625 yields 0.96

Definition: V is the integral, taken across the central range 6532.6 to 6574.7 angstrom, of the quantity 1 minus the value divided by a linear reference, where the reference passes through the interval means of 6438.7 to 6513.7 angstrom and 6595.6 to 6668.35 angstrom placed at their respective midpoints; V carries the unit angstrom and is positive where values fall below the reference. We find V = 2.19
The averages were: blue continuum 24.4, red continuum 24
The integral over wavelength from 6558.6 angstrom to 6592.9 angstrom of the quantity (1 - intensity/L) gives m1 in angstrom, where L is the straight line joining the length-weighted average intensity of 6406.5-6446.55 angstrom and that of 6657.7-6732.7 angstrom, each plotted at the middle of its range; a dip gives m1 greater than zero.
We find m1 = 2.1 angstrom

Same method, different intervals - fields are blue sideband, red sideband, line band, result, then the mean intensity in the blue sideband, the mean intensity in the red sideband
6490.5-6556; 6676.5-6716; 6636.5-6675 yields -0.1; 24.3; 23.5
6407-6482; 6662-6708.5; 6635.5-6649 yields -0.1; 24.5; 23.5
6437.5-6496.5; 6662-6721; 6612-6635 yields -0.4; 24.3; 23.5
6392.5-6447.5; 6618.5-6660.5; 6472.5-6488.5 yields -0.1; 24.6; 23.9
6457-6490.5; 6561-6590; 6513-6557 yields -1.8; 24.4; 22.6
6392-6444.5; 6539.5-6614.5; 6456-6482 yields -0.2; 24.6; 23.3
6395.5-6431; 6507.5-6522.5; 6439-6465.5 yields 0.3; 24.7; 24.5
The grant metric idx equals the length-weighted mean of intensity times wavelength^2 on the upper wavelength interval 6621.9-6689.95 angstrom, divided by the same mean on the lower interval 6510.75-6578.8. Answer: 1.0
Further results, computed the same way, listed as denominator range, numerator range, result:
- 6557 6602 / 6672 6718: 1.06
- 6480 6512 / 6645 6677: 1.03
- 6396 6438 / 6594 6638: 1.04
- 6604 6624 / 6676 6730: 0.99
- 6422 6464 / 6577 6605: 1.02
